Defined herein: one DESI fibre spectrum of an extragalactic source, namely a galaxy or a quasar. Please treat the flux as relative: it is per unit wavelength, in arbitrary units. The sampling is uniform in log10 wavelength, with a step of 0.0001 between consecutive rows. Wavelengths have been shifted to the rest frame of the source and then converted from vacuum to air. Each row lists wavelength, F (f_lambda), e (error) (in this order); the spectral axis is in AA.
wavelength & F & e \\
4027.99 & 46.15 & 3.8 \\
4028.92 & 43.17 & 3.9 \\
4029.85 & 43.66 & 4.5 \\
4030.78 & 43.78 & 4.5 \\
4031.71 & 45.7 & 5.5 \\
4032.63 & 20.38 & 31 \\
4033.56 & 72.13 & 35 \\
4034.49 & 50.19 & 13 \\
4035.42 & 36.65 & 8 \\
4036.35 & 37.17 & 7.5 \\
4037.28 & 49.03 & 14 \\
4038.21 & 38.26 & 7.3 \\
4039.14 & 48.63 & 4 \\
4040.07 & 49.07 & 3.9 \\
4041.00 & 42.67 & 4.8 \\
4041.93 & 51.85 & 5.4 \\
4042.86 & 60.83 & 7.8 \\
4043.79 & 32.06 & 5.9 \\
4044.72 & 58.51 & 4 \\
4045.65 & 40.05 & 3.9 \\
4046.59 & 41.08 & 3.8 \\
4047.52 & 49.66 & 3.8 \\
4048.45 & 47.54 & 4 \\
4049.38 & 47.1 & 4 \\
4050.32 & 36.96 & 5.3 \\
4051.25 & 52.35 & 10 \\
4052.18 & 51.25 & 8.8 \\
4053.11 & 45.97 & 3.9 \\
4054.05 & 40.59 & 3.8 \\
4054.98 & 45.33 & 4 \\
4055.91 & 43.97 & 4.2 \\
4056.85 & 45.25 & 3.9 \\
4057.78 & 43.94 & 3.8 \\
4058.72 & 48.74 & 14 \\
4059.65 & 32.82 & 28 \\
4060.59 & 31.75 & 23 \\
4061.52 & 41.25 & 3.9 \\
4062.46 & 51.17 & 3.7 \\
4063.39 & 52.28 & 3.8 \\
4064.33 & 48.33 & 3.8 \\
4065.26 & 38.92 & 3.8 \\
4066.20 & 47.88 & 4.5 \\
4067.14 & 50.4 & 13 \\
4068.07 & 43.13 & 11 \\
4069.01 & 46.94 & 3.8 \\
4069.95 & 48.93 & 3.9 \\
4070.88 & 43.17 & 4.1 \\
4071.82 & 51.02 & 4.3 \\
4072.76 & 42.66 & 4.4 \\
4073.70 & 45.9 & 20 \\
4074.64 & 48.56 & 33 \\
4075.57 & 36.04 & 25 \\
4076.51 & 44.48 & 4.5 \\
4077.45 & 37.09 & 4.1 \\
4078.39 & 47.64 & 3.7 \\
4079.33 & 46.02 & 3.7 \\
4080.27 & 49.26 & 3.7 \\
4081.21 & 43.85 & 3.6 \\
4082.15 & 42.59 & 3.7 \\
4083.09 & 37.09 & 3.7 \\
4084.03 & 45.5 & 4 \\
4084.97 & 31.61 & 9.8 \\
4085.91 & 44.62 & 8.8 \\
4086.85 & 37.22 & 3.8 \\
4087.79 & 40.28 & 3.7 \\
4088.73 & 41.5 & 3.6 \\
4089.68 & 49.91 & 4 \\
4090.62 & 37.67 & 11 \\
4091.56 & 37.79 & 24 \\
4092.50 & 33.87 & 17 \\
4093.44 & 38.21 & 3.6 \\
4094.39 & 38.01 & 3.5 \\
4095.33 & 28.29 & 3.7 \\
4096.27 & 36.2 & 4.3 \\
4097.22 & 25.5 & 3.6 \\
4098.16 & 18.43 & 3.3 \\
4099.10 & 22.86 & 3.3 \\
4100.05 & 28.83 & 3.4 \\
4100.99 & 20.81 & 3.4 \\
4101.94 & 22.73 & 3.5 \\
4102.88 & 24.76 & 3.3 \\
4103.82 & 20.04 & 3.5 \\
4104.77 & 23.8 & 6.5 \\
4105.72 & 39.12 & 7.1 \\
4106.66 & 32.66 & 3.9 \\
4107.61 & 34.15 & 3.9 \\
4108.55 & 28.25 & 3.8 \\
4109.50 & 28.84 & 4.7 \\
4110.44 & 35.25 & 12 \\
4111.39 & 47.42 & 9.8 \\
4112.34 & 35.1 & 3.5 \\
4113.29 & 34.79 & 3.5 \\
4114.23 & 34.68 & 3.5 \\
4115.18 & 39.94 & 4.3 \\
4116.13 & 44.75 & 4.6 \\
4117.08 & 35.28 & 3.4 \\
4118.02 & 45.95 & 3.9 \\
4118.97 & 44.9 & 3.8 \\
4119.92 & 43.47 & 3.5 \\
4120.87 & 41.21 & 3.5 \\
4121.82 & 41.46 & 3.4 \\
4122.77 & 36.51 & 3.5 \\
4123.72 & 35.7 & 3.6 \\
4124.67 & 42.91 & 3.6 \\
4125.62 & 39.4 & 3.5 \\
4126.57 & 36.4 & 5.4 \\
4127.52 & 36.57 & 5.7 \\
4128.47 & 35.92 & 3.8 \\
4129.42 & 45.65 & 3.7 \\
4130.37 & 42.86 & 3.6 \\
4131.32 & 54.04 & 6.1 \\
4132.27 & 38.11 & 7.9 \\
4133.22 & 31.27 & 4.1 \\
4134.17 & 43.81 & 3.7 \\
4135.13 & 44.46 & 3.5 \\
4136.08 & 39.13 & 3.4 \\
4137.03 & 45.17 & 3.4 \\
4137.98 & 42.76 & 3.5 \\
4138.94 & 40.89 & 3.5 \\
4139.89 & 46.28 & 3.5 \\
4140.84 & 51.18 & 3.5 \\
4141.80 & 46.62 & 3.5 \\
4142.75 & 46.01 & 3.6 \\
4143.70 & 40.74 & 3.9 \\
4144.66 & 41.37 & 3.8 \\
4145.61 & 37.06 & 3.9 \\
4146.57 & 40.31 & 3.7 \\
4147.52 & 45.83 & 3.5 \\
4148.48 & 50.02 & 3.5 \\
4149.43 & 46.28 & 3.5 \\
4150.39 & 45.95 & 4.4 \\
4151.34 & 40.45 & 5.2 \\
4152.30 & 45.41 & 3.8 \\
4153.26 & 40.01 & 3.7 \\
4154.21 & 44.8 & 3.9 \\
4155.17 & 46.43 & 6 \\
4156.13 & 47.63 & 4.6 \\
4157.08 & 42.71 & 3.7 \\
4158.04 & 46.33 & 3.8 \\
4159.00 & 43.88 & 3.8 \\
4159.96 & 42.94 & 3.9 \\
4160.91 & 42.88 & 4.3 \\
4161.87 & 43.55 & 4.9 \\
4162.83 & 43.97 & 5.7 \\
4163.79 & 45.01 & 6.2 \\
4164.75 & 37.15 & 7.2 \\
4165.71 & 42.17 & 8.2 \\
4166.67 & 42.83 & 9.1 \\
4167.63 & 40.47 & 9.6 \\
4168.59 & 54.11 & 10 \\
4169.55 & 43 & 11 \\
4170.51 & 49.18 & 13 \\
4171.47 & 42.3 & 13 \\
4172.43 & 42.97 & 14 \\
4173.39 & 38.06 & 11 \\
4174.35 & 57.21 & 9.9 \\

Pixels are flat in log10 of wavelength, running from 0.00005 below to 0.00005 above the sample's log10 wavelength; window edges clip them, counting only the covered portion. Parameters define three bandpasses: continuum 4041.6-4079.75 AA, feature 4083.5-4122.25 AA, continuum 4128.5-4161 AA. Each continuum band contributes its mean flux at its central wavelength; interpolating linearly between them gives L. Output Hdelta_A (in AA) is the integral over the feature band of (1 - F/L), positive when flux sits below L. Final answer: 8.3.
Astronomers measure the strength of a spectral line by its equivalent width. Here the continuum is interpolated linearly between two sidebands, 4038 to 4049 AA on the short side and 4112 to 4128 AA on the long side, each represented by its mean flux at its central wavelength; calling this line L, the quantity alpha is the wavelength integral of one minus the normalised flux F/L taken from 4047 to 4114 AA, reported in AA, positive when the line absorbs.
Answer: 6.0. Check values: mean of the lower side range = 46.9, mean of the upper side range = 39.4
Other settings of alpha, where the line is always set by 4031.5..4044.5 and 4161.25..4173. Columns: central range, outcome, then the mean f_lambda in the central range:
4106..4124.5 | 2.71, 38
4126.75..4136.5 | 0.72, 41.1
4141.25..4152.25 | 0.07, 43.8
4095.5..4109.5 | 5.51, 27.1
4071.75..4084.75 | 0.40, 43.7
